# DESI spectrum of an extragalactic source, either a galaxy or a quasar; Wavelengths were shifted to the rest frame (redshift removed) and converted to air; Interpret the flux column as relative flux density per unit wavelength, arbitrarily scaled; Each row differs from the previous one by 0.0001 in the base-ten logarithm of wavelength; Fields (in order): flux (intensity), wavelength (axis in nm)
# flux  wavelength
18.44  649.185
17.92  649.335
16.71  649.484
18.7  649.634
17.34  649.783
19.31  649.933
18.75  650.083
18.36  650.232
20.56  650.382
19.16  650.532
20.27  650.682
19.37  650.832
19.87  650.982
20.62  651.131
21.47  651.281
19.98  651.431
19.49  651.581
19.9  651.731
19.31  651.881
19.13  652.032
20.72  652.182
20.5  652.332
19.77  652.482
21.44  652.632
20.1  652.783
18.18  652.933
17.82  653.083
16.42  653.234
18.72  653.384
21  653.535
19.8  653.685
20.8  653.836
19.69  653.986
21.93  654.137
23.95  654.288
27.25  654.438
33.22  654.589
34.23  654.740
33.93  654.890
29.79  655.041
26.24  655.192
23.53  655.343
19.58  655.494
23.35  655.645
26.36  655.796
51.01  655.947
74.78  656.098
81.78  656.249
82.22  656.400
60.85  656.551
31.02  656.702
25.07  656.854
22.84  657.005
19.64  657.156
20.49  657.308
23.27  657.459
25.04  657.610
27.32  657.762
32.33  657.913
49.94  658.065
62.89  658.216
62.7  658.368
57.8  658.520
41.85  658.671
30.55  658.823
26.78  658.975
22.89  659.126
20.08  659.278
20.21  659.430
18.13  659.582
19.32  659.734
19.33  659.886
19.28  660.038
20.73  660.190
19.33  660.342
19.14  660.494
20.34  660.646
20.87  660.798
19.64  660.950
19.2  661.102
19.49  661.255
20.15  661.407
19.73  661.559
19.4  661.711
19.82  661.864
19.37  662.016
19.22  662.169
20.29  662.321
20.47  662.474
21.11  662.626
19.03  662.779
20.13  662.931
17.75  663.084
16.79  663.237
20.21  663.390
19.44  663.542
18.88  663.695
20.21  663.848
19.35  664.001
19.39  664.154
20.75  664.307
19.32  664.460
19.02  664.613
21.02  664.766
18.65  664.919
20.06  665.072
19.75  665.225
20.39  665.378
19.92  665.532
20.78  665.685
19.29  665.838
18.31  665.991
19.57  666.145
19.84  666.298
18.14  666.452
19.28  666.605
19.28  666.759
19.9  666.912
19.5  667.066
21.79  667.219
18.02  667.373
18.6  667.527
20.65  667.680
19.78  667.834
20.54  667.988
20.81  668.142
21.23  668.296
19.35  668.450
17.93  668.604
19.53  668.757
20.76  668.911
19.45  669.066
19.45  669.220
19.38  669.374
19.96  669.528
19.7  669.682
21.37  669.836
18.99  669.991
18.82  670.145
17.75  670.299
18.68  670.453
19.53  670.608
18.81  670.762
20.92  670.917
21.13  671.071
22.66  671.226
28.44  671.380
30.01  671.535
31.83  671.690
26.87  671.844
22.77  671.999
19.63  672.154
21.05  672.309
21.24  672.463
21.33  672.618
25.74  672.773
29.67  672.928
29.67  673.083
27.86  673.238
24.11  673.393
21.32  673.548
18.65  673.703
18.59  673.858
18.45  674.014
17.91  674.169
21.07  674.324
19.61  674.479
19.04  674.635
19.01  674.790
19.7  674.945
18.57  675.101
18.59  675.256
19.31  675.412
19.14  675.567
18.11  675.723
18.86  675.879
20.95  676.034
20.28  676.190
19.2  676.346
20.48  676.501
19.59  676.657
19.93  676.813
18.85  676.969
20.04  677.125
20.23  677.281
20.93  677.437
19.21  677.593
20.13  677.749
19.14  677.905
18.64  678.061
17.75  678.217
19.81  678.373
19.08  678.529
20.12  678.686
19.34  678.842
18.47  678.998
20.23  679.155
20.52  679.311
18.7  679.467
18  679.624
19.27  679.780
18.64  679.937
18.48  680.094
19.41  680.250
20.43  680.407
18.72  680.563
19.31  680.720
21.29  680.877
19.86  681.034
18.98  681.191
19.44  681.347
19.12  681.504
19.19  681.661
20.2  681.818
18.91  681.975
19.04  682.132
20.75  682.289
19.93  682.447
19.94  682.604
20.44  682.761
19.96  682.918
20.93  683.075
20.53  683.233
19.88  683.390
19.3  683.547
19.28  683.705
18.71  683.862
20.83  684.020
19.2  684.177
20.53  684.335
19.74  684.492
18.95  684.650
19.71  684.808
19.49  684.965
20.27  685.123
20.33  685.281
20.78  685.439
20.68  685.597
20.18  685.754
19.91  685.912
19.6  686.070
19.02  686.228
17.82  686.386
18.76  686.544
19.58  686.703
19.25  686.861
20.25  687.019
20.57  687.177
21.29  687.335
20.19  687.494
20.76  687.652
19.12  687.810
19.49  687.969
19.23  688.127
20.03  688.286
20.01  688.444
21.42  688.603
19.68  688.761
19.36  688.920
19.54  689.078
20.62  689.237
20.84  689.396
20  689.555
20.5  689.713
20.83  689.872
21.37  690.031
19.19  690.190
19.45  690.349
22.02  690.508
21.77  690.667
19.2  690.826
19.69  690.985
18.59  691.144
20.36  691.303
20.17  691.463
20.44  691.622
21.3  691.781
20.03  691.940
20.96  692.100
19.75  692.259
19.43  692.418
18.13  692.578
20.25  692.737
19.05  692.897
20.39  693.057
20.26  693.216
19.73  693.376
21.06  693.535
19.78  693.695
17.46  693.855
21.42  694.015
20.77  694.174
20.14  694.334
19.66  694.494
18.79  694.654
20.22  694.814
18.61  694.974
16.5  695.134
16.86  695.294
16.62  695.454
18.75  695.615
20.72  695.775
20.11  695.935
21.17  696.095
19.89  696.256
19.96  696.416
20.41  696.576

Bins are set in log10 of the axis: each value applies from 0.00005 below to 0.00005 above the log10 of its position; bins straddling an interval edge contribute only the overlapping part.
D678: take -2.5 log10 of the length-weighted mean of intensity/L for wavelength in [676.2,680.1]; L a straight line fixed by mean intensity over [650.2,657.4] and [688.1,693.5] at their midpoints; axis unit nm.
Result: 0.16 mag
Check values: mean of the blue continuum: 27.3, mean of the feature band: 19.4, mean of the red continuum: 20.1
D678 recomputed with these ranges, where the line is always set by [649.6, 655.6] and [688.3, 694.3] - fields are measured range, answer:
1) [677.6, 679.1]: 0.08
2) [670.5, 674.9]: -0.09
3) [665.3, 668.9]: 0.07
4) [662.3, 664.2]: 0.09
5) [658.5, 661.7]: -0.08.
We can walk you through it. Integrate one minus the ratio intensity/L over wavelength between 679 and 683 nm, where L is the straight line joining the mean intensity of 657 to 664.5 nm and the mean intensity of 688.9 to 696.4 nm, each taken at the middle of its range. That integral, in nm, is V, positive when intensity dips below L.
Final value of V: 0.357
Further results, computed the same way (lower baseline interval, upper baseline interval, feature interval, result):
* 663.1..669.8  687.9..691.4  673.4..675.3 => 0.038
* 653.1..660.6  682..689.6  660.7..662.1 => 0.467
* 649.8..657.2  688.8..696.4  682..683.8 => 0.137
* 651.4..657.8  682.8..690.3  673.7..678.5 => 0.713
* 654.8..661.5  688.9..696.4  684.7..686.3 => 0.170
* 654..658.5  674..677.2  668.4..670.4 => 0.452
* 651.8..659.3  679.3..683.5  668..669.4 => 0.310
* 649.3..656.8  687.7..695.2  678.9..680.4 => 0.194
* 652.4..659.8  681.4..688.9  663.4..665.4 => 0.605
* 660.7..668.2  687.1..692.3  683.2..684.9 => 0.037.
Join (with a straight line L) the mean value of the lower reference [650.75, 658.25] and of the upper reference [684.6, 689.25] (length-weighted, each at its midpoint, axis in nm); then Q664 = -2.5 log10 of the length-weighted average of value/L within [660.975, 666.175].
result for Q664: 0.32 mag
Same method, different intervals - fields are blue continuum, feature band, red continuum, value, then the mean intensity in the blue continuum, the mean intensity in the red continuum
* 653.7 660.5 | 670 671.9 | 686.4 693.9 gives 0.199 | 32.7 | 20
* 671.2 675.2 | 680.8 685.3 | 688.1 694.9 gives 0.081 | 22.9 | 20.1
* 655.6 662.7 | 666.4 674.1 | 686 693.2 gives 0.238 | 30.6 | 20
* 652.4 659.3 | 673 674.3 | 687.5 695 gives 0.189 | 32.5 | 20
